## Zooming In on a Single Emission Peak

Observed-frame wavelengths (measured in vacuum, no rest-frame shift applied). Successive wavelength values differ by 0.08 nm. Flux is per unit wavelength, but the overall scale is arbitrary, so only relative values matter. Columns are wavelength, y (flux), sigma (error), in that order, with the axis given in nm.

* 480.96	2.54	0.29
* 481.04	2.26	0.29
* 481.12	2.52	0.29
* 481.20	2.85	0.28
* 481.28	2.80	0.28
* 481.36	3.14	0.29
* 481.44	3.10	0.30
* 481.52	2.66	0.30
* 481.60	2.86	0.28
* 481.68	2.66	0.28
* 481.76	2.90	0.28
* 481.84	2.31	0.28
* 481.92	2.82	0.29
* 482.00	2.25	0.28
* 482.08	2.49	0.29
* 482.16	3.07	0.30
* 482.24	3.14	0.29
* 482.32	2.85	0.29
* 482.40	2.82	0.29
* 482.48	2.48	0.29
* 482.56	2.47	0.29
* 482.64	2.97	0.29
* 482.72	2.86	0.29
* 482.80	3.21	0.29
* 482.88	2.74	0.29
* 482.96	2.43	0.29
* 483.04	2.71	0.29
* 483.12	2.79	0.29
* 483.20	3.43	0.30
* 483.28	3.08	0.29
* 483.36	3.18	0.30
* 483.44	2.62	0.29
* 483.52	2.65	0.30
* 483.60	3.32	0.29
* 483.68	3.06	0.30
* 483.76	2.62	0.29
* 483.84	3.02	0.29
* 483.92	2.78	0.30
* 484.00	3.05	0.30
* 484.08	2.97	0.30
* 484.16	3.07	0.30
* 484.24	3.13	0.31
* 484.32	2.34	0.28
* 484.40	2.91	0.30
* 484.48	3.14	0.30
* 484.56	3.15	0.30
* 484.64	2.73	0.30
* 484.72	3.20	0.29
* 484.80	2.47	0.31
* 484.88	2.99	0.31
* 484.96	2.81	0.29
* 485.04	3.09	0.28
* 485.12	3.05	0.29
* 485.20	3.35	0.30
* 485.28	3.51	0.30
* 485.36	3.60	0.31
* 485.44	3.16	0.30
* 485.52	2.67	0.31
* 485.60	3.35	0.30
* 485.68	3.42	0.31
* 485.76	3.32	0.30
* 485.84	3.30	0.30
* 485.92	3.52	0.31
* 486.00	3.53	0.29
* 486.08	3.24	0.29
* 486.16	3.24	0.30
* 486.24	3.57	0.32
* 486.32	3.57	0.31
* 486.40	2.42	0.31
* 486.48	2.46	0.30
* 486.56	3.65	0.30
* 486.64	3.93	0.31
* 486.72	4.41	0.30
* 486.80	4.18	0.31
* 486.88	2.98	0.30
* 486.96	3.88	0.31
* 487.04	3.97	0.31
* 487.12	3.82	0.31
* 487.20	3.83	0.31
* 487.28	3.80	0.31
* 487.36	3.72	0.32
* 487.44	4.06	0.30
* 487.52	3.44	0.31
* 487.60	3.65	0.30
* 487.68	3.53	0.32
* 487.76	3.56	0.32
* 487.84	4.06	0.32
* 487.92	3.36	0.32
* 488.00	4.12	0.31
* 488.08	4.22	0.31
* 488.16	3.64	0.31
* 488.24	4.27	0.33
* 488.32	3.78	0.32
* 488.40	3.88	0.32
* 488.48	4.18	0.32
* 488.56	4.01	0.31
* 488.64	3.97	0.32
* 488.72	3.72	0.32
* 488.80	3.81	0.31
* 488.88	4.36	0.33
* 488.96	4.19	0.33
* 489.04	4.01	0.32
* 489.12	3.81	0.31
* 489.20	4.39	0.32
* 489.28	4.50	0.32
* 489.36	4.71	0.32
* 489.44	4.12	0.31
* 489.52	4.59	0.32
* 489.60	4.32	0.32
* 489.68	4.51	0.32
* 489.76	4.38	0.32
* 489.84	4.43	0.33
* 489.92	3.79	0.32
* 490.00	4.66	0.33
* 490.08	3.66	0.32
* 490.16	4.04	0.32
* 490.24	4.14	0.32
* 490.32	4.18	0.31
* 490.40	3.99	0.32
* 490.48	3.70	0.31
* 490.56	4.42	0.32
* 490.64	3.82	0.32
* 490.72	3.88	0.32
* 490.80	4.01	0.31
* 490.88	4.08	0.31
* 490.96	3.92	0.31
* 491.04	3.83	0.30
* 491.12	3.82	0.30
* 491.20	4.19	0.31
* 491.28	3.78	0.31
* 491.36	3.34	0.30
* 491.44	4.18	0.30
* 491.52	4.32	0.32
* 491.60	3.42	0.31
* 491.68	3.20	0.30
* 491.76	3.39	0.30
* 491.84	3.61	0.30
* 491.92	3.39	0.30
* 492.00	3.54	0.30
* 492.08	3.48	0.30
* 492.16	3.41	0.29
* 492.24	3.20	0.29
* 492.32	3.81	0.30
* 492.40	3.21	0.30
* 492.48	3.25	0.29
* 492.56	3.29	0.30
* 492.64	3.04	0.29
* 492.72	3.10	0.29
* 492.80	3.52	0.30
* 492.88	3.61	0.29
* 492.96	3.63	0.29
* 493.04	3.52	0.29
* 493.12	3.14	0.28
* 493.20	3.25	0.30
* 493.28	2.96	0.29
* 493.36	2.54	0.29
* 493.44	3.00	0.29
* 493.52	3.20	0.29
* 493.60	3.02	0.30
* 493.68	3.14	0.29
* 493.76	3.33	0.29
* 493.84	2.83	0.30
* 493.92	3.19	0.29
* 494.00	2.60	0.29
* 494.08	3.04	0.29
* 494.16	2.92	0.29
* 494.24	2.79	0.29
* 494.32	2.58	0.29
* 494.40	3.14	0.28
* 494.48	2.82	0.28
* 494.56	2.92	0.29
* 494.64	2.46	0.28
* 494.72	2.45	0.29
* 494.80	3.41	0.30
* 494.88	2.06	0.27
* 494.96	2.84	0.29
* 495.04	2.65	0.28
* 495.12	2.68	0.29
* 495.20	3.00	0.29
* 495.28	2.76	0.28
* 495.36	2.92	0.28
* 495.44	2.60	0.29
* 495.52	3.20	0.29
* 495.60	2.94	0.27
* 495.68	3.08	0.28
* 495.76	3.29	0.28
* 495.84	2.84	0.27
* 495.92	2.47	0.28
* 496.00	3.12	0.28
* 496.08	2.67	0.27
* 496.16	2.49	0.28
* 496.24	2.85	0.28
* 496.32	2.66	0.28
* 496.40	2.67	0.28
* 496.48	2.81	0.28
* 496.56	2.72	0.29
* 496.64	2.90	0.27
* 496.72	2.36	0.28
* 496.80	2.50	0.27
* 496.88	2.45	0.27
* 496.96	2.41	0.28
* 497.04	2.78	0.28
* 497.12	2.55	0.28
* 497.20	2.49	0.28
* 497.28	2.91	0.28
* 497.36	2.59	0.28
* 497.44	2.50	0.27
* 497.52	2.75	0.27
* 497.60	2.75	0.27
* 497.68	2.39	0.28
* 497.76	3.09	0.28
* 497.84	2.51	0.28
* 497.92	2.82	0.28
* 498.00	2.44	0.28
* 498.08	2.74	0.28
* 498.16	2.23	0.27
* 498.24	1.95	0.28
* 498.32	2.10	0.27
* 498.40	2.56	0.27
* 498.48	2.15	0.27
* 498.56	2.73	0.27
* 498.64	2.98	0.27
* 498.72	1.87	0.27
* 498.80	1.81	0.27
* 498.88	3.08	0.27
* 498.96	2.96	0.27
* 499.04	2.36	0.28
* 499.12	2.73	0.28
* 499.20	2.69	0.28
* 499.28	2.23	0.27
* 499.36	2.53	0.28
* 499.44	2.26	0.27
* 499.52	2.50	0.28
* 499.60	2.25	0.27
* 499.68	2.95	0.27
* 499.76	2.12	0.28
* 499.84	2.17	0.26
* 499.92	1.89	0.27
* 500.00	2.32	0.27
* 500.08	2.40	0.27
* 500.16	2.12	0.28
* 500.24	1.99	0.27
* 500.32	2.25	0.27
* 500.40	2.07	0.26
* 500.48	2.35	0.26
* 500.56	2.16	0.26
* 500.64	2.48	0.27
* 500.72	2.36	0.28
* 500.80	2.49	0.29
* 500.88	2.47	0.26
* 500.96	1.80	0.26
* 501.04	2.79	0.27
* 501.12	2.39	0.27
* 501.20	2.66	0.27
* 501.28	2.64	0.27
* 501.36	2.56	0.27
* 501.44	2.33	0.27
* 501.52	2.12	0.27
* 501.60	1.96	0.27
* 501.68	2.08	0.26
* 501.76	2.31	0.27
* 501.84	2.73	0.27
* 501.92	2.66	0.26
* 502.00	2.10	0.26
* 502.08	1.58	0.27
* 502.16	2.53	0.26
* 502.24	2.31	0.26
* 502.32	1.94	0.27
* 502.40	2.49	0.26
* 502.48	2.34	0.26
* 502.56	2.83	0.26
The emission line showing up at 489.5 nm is Mg II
